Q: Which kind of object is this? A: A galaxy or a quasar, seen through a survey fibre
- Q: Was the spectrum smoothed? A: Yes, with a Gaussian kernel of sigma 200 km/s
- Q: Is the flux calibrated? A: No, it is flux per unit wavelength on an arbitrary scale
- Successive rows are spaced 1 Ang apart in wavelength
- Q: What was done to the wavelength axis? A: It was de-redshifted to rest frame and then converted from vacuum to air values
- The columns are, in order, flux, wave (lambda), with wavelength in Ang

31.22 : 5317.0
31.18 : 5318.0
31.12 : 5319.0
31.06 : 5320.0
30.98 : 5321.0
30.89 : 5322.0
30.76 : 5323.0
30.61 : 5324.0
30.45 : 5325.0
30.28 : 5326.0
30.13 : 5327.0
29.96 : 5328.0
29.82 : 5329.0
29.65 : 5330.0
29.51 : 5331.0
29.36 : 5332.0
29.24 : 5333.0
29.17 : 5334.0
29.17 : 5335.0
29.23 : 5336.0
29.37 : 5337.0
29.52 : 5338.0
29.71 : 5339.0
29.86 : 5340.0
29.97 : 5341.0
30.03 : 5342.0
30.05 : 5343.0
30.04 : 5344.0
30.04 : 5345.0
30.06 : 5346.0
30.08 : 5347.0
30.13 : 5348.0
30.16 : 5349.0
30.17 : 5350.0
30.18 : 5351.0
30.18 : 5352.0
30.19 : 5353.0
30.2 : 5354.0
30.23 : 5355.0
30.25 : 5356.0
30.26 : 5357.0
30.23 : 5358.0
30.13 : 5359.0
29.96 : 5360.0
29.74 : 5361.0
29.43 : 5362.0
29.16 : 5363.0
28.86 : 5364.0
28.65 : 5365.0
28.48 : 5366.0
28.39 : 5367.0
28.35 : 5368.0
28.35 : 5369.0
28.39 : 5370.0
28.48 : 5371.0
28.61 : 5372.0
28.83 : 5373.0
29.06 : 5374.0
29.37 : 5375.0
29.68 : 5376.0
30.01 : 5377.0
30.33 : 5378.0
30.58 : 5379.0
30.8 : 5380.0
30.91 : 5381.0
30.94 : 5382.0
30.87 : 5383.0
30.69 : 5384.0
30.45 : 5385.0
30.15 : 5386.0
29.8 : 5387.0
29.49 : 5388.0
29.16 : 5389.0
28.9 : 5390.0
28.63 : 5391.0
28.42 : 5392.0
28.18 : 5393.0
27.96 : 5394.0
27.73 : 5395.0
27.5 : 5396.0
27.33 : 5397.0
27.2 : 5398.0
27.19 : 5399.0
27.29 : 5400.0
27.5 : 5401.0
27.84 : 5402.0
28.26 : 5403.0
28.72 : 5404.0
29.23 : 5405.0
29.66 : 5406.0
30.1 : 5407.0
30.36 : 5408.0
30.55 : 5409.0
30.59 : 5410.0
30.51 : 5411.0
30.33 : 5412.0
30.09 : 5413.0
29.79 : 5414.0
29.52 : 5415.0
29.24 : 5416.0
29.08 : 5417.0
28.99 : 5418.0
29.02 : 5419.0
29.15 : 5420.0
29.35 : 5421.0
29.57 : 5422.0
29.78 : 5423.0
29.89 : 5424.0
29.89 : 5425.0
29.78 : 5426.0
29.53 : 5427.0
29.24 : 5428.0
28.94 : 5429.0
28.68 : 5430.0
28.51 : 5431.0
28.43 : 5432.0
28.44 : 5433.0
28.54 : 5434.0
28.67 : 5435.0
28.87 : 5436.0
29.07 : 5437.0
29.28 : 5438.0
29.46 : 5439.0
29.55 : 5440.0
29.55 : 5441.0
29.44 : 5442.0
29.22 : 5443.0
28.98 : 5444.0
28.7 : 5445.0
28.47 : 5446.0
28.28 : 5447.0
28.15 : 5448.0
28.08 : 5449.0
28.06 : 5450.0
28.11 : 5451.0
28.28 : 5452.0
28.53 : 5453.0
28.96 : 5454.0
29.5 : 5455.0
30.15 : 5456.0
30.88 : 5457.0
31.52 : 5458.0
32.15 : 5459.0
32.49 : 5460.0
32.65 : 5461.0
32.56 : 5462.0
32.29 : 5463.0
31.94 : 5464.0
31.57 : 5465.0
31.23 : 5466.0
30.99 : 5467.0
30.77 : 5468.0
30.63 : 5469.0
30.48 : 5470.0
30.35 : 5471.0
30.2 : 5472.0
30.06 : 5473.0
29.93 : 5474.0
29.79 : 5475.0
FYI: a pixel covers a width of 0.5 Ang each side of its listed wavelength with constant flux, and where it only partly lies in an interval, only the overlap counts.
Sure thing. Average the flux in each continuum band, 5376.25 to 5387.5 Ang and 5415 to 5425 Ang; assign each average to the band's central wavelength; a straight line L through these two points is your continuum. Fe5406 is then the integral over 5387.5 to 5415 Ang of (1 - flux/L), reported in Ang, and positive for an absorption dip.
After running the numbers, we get 1.0 Ang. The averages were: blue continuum 30.5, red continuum 29.4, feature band 28.8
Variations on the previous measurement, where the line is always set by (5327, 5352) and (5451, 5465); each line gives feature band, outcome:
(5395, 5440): 2.1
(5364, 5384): 0.4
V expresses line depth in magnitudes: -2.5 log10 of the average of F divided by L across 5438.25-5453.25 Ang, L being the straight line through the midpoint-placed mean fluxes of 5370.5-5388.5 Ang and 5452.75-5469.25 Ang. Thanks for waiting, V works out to 0.08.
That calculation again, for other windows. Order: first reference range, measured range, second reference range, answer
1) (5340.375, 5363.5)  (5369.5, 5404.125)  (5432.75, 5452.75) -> 0.020 mag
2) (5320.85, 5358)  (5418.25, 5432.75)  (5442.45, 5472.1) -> 0.031 mag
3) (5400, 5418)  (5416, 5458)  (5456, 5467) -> 0.058 mag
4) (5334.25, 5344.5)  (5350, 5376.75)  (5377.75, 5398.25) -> 0.005 mag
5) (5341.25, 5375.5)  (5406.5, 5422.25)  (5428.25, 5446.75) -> -0.024 mag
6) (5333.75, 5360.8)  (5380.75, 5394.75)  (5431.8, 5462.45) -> 0.007 mag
